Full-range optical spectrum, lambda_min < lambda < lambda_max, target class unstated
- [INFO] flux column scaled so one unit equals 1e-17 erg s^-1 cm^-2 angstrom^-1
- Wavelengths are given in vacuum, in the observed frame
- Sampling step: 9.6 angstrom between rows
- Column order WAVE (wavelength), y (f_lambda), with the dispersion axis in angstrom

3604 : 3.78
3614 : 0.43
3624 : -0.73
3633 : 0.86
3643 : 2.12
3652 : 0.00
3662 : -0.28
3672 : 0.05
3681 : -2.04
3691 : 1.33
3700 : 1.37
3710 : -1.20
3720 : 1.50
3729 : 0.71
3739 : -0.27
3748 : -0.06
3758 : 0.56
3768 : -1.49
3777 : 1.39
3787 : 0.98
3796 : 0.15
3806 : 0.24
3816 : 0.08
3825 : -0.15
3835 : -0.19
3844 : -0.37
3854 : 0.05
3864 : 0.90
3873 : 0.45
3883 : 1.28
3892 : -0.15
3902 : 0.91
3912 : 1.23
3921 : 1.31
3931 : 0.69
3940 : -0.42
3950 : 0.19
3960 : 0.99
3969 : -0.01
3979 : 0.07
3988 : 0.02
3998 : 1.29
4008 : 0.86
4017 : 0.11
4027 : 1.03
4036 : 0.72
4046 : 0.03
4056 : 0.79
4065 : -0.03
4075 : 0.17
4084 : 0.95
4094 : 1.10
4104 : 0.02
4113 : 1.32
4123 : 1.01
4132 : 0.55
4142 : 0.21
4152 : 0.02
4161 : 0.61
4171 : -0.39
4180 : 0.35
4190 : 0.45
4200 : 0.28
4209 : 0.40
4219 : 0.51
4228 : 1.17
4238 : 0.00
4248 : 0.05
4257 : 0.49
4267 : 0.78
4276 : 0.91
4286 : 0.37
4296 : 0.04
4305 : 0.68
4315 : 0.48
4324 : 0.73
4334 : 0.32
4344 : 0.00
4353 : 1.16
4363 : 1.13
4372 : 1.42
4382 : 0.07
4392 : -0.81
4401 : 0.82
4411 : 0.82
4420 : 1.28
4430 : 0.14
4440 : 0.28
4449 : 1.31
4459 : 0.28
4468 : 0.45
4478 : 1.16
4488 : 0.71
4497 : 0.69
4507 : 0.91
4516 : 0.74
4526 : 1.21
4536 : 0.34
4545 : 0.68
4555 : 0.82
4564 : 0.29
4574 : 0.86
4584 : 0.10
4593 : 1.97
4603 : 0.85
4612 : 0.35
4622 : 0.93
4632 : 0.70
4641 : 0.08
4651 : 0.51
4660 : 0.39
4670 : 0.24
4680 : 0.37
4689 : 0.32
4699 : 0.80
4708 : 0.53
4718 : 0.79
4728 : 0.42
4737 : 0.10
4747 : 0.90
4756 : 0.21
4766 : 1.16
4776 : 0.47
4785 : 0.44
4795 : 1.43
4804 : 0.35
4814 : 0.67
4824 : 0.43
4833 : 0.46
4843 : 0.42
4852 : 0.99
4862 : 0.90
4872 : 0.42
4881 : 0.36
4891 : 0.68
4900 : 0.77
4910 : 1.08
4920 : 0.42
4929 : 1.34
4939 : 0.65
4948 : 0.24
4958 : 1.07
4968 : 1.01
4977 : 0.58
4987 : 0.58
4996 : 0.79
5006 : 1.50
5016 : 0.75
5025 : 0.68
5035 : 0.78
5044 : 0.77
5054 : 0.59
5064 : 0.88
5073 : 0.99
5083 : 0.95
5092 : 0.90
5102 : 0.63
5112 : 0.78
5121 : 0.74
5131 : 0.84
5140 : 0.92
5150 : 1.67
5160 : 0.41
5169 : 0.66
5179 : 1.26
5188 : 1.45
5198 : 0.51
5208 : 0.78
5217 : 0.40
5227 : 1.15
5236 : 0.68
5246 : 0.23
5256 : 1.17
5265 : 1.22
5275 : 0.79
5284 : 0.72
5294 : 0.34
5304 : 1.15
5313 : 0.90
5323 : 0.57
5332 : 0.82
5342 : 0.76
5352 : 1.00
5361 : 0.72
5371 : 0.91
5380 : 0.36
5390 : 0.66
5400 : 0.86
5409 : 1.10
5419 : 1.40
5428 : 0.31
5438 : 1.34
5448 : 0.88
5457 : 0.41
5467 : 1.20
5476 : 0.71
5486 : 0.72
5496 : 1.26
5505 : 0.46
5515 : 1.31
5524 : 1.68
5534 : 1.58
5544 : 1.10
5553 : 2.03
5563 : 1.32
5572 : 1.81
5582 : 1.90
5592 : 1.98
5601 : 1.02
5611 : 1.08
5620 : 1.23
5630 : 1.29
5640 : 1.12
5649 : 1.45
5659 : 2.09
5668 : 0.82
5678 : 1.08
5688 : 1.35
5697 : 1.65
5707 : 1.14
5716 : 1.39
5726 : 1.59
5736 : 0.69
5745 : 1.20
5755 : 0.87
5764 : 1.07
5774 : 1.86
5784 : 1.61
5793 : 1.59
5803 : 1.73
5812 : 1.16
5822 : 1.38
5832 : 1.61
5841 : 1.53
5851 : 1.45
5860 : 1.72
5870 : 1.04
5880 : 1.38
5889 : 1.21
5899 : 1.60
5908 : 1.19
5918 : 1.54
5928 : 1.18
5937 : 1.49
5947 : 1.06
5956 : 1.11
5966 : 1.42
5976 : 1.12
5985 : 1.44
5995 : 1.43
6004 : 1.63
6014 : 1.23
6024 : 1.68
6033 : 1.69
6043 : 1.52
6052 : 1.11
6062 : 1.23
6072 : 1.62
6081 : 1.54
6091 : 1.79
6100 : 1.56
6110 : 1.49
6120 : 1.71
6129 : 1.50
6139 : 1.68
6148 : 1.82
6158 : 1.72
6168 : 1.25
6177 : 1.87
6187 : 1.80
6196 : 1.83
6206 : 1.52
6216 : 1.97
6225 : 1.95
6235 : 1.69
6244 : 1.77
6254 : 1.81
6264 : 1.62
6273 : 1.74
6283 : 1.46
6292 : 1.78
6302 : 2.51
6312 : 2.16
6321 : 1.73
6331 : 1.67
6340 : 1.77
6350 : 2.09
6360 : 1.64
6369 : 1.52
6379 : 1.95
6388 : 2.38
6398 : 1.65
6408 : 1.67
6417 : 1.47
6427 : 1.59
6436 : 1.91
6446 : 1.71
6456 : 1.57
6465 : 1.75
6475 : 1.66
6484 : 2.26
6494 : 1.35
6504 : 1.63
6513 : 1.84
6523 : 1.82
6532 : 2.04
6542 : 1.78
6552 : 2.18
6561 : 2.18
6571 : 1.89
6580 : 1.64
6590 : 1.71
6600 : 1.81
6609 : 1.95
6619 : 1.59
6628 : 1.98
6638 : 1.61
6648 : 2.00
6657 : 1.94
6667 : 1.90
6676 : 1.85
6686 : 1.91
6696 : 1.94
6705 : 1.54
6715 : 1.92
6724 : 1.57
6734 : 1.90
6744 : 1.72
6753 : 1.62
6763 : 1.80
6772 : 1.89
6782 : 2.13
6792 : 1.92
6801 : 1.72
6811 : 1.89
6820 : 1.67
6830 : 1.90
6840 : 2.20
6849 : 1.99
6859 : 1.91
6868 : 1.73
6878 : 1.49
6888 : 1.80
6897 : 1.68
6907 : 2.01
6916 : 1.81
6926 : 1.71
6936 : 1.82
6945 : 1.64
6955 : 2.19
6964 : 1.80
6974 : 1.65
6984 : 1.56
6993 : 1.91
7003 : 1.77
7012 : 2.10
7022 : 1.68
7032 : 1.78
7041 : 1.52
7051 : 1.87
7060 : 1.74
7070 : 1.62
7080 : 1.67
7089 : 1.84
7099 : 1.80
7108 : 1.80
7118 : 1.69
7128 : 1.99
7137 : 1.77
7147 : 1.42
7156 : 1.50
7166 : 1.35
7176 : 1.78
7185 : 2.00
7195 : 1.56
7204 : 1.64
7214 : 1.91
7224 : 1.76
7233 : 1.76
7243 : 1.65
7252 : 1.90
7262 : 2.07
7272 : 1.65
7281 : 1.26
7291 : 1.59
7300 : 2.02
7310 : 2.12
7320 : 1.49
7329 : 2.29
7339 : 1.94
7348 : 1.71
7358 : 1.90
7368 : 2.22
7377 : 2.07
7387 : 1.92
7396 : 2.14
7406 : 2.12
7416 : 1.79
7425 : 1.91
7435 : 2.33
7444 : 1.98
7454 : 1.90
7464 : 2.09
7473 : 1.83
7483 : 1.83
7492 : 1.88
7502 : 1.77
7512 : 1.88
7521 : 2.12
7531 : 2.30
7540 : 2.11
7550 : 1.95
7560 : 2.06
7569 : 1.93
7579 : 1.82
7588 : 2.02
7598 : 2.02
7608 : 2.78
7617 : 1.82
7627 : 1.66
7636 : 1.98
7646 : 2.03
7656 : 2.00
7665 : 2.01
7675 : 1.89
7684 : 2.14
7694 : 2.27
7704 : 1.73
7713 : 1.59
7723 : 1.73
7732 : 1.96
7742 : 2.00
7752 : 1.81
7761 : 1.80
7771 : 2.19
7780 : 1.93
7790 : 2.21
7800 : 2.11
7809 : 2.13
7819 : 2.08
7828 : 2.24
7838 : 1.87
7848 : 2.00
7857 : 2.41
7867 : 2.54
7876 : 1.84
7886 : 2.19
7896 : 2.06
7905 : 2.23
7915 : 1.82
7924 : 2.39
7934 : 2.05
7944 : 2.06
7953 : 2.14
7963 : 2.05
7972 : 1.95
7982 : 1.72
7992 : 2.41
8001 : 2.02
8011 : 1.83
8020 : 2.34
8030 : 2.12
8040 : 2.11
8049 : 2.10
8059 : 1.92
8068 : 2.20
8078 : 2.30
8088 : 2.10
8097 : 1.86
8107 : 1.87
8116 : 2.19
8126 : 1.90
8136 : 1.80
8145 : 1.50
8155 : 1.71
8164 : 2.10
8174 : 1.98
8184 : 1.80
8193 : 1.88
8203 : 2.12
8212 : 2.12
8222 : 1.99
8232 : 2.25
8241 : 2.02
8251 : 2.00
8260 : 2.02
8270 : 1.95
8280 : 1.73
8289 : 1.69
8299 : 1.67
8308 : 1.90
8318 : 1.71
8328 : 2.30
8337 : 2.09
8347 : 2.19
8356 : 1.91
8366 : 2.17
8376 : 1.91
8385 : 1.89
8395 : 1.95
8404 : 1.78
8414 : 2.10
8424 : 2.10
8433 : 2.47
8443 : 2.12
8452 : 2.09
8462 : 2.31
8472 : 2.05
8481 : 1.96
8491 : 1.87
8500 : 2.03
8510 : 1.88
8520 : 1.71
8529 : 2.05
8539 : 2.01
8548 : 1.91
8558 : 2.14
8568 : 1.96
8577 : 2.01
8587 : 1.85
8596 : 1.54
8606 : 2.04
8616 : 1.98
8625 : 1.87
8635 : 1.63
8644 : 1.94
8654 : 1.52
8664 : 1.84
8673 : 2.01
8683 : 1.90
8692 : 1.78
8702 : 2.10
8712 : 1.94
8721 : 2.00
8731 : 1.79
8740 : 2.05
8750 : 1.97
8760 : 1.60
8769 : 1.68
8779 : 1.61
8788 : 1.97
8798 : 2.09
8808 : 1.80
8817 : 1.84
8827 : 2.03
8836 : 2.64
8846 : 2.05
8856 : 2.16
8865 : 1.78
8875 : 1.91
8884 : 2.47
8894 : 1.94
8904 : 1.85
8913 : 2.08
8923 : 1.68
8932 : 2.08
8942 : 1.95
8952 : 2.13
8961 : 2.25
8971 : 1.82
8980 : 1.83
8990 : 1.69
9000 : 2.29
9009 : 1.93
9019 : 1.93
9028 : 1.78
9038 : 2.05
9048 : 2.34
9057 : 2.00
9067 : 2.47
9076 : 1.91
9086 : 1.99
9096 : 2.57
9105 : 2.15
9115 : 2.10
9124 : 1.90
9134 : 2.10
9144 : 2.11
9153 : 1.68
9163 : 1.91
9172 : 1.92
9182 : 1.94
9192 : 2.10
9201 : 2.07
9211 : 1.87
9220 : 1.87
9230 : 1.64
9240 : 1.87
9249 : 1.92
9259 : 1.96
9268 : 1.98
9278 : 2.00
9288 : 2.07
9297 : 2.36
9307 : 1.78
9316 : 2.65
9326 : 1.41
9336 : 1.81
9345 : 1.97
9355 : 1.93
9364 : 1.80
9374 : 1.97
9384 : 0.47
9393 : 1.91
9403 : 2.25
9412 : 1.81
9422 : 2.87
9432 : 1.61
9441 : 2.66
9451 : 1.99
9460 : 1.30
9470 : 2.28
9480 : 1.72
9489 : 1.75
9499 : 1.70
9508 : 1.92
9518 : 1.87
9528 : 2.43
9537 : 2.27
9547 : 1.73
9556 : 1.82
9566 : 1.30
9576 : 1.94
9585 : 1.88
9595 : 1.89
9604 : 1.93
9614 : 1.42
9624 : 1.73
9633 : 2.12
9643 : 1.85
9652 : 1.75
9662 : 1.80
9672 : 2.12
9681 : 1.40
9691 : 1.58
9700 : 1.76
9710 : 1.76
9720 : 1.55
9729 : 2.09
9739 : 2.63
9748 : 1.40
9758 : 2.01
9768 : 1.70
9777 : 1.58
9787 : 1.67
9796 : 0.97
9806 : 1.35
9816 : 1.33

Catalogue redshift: 0.38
